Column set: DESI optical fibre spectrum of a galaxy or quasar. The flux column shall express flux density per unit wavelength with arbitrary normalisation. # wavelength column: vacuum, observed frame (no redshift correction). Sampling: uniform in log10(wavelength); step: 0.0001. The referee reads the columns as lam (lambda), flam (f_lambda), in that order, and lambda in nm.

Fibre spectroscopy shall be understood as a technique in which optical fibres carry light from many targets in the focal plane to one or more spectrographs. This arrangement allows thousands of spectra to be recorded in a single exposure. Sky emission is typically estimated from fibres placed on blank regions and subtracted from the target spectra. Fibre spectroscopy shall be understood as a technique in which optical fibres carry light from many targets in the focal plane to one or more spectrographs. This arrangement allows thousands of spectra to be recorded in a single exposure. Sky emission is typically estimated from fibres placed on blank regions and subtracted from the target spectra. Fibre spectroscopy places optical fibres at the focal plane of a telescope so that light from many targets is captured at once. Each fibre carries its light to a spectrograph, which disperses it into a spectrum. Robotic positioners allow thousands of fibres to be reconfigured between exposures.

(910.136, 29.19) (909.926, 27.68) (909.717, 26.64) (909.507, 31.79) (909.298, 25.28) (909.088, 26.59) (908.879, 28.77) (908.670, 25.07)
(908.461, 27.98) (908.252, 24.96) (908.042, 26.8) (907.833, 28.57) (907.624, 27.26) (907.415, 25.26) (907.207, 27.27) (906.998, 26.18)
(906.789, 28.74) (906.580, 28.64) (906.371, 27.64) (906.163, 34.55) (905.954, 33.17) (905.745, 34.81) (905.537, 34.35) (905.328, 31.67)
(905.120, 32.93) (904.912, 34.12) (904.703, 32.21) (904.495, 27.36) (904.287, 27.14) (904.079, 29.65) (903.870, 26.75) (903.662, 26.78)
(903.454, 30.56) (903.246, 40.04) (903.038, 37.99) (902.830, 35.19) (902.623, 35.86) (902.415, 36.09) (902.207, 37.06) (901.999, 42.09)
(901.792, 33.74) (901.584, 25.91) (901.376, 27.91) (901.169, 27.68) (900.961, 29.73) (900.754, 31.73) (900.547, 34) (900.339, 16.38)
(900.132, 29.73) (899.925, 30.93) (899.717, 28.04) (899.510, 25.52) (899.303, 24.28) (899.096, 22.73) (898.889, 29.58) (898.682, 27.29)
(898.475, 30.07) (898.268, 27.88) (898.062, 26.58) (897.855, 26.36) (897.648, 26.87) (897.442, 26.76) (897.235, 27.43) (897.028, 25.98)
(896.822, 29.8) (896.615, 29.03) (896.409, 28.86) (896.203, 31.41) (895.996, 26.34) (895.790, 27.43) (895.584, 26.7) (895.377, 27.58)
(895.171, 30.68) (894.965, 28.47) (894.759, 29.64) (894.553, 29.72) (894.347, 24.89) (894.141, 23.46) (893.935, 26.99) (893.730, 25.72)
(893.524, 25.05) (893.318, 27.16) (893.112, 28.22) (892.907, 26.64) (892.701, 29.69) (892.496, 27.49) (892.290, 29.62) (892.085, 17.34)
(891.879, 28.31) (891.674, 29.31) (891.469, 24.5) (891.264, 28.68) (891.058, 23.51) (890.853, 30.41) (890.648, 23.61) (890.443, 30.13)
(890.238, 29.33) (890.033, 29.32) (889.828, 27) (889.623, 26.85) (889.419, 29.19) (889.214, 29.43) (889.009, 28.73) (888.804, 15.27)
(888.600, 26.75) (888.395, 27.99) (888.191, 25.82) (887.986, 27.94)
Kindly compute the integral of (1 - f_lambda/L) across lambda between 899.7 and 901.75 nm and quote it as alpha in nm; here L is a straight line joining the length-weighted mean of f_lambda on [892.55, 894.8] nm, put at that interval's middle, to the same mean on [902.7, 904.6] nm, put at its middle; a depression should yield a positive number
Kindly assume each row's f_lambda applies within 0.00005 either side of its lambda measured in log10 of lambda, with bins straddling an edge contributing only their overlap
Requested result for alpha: 0.11 nm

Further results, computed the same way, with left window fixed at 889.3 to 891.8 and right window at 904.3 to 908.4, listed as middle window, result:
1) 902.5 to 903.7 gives -0.227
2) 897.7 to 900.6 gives 0.184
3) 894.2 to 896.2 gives 0.019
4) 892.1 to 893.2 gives 0.020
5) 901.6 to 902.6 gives -0.238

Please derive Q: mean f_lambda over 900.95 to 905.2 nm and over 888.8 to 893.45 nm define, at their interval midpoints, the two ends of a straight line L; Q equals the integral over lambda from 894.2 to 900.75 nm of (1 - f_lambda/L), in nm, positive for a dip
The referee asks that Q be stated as 0.48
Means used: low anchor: 27.2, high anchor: 32.3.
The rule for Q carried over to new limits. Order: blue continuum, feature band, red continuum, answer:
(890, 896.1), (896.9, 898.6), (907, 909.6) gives -0.01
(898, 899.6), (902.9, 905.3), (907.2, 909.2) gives -0.42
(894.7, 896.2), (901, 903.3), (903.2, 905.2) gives -0.33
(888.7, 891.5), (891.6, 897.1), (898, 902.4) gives 0.08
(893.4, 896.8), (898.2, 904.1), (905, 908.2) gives -0.33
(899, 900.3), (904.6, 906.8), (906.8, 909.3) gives -0.46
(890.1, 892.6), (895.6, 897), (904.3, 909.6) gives -0.05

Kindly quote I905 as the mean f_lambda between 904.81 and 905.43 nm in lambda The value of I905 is 33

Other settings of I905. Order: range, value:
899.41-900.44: 26.1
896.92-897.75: 26.8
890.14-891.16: 27.4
